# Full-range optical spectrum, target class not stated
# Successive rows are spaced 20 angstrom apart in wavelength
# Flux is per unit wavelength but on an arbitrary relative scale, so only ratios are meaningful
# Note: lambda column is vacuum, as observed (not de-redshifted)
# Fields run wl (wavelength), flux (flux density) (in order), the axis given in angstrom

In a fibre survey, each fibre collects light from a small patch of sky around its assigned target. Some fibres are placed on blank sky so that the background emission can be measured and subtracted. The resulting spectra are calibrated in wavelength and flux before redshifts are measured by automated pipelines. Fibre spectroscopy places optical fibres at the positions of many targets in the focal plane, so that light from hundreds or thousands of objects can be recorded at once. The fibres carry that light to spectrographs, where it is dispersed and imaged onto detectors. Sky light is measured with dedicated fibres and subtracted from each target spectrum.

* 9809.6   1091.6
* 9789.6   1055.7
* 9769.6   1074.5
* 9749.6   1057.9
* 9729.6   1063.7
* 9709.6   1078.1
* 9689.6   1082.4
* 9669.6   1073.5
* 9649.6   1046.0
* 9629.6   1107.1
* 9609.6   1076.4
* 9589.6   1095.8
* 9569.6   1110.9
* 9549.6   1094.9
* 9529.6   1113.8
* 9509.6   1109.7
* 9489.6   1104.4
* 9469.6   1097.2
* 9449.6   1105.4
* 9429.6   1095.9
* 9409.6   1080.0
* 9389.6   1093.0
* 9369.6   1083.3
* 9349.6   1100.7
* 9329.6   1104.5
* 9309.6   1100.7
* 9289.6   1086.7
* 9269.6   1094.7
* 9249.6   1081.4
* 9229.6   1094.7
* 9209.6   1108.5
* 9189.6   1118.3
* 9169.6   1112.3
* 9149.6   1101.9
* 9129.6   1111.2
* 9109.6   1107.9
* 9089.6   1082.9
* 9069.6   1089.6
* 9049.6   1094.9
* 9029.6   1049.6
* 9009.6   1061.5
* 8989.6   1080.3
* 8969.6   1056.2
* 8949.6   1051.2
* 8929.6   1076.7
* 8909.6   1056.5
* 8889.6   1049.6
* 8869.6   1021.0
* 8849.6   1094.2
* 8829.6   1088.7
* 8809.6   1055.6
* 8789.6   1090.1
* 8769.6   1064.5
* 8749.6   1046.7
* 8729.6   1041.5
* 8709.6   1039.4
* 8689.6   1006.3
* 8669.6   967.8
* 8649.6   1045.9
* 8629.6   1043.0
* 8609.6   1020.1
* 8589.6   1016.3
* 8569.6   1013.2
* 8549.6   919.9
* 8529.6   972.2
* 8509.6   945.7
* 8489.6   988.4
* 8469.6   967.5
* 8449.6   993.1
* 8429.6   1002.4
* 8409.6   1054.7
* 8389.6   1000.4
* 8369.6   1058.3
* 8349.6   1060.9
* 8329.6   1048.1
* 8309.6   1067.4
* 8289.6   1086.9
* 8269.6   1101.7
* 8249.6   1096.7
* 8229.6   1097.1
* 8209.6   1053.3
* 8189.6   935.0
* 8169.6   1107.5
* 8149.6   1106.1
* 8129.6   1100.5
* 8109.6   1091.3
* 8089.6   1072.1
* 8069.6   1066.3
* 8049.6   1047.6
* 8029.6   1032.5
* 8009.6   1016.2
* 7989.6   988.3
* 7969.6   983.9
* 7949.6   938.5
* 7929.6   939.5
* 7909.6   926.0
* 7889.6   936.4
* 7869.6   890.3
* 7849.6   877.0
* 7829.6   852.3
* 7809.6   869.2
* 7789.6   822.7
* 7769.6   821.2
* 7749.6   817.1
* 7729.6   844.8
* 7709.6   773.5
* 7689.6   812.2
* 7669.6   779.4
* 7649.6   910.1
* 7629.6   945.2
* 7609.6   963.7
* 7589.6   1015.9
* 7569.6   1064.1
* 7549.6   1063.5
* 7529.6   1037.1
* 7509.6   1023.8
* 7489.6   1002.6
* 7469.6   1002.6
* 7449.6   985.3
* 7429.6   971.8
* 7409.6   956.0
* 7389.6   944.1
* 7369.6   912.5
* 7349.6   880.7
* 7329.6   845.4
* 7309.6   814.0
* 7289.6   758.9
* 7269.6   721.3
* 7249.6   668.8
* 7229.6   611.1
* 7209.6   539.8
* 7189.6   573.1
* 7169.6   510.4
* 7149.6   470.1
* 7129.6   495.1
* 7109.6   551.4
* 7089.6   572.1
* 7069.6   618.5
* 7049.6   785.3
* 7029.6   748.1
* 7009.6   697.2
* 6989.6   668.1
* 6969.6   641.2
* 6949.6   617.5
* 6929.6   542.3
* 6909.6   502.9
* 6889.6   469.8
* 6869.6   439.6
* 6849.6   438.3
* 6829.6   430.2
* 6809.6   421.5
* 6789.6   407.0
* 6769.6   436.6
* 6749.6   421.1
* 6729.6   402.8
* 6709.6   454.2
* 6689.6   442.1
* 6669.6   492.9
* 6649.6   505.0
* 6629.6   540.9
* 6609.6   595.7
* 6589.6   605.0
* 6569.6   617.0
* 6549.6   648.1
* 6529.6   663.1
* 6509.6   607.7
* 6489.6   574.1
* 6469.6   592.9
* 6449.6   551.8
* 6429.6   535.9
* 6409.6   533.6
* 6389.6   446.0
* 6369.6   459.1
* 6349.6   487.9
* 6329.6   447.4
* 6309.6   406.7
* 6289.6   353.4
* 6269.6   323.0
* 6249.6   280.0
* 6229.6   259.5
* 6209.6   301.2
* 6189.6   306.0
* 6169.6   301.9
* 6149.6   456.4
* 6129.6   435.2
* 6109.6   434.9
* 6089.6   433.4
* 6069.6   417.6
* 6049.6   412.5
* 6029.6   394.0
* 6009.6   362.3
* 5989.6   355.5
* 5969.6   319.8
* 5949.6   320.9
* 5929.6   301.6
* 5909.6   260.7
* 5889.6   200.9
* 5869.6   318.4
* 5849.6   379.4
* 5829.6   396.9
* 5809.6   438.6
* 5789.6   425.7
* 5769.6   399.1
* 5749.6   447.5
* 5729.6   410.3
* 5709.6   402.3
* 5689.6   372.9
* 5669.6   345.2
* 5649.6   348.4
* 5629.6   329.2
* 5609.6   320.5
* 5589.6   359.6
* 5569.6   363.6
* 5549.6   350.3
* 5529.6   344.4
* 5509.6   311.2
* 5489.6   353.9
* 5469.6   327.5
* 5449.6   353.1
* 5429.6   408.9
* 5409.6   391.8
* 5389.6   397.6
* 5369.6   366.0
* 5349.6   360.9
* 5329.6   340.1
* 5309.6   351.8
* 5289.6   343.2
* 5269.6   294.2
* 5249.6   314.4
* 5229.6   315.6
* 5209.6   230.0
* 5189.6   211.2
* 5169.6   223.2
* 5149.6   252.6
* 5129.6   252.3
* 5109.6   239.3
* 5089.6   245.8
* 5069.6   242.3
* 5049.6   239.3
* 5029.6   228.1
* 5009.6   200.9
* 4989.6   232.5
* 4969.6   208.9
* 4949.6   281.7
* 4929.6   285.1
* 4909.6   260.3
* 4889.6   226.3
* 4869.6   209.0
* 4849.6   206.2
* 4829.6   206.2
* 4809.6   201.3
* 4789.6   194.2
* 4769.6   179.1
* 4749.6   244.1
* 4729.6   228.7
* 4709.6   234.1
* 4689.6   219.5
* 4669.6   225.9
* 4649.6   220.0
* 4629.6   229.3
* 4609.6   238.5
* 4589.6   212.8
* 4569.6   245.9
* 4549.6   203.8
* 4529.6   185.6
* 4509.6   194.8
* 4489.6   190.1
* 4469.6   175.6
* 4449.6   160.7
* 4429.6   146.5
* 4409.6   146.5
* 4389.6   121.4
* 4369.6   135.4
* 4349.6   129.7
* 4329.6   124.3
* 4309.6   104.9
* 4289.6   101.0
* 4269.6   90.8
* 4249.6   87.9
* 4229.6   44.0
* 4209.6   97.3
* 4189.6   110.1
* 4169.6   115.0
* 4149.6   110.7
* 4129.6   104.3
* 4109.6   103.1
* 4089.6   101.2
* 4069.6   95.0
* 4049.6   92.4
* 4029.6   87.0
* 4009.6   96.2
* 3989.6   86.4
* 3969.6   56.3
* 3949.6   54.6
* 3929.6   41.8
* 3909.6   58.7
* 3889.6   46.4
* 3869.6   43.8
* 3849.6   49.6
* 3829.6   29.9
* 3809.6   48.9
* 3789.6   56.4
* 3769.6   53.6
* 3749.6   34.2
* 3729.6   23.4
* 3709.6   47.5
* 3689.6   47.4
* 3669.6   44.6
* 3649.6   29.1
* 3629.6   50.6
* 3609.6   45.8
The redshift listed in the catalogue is 0.000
